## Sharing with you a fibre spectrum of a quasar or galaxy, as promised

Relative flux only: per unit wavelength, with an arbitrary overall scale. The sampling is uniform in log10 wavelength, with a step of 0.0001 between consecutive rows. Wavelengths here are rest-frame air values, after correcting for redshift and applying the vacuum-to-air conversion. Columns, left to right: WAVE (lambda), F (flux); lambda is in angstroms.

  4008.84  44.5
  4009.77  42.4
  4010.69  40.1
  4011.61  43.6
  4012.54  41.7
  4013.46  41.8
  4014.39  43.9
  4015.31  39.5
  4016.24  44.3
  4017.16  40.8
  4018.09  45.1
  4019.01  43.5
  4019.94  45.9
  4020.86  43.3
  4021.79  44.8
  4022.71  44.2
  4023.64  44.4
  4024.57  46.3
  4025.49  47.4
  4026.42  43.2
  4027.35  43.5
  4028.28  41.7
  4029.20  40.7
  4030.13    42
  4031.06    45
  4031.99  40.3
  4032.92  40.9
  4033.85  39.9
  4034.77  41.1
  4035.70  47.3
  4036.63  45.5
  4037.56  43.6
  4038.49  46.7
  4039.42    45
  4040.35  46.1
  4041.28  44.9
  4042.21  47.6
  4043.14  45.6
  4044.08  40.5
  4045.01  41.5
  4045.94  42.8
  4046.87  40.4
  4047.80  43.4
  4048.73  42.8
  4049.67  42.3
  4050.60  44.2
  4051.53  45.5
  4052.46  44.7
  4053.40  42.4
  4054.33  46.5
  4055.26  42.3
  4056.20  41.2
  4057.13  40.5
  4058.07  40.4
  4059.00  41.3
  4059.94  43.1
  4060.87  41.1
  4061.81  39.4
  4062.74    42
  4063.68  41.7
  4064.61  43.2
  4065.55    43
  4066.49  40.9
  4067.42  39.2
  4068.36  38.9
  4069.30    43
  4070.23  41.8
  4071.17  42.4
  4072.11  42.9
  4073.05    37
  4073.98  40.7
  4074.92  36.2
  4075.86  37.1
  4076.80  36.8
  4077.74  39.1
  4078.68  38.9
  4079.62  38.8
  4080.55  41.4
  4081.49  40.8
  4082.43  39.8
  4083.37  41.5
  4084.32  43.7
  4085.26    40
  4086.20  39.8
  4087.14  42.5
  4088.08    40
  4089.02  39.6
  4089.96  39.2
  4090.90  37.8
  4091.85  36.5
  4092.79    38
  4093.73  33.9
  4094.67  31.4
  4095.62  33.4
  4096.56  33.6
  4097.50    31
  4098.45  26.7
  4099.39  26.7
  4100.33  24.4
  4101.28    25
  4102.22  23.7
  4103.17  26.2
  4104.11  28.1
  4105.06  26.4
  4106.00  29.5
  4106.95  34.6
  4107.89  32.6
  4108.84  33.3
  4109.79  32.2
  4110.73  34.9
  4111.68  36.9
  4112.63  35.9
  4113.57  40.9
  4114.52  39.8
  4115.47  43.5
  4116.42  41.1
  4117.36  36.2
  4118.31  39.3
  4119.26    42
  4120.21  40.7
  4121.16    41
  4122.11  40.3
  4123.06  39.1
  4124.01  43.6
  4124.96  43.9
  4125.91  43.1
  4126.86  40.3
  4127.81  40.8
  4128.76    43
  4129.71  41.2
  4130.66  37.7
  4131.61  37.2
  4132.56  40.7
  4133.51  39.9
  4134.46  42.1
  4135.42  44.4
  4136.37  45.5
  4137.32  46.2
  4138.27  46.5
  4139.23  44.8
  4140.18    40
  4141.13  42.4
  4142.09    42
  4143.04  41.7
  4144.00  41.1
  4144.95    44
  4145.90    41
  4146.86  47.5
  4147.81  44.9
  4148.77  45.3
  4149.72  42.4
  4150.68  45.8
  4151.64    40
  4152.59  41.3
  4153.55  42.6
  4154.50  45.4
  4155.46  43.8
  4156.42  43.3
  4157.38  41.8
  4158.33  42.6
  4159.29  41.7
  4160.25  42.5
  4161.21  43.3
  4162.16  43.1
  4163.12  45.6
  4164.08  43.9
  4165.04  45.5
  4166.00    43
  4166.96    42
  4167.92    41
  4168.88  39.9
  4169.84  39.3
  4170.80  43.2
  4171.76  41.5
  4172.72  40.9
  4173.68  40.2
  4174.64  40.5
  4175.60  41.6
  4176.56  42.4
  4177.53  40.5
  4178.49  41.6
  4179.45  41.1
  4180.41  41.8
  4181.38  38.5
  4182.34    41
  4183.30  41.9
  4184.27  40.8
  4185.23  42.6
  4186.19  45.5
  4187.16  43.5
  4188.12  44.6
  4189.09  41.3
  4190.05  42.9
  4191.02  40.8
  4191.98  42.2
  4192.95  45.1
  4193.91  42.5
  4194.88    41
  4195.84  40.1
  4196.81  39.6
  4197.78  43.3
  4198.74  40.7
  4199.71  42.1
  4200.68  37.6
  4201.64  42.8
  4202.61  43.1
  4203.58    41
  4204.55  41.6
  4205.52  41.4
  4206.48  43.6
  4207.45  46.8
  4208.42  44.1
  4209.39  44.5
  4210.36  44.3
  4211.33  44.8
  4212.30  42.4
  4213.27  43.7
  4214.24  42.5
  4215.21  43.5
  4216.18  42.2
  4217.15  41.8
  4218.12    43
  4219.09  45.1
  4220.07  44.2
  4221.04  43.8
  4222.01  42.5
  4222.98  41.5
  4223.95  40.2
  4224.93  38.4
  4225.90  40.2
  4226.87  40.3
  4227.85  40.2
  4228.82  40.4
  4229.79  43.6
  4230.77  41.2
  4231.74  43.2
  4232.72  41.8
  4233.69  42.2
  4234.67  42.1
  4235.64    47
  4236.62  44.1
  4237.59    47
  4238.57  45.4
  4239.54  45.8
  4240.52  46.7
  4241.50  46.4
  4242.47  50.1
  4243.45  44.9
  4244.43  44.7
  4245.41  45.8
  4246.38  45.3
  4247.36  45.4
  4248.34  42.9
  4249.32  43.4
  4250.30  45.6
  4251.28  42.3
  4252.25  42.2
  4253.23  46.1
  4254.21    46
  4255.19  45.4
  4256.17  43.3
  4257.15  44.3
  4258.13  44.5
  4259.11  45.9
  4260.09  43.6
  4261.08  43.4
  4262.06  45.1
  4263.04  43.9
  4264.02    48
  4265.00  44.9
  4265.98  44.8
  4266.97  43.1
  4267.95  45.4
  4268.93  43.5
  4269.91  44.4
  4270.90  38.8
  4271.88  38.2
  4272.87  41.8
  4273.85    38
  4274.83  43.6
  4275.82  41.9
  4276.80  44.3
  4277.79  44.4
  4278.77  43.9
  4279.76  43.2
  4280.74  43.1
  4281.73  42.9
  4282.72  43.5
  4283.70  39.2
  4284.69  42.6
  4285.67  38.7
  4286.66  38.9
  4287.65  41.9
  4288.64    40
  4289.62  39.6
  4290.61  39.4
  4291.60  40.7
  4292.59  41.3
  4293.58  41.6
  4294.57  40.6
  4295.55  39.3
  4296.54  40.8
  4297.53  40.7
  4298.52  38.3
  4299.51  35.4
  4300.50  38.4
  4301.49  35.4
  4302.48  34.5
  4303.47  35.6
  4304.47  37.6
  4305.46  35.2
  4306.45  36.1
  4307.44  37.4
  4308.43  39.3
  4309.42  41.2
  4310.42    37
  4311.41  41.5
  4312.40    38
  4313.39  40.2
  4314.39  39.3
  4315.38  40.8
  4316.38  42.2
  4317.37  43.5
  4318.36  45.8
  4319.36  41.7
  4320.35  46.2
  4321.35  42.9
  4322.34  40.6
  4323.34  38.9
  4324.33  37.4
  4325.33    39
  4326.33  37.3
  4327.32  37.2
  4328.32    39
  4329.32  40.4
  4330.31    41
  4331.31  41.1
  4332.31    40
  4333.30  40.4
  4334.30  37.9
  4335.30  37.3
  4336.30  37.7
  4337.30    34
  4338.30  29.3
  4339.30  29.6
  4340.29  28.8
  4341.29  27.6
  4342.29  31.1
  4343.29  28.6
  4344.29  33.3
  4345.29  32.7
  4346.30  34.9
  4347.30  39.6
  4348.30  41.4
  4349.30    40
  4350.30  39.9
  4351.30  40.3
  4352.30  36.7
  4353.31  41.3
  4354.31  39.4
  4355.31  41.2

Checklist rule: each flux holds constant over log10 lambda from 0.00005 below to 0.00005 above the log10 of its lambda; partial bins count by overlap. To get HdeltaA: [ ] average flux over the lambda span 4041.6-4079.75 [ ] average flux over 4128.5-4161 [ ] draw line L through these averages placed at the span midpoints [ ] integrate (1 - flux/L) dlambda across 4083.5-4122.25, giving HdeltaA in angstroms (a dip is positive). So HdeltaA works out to 6.4 angstroms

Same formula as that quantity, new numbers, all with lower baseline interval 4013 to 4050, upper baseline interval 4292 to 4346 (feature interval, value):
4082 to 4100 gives 2.5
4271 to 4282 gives -1.0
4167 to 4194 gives -0.8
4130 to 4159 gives -1.0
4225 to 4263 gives -4.6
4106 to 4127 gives 1.6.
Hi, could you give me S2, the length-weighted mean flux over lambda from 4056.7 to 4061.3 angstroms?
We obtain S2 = 41.3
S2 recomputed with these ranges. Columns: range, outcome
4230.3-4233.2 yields 42.1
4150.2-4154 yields 42.4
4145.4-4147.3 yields 44.2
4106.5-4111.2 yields 33.5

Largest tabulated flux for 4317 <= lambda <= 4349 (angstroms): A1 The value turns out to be 46.2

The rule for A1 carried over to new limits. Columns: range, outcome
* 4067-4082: 43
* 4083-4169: 47.5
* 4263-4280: 48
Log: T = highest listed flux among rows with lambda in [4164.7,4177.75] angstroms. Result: 45.5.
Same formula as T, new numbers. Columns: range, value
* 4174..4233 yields 46.8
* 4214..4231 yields 45.1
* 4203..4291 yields 50.1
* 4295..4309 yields 40.8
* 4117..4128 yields 43.9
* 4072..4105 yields 43.7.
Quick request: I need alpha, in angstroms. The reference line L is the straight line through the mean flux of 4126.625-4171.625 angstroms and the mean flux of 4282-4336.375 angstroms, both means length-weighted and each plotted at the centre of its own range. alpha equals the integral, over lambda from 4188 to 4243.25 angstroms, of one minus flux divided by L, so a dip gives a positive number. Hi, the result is -2.02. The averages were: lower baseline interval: 42.6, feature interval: 42.9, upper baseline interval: 39.6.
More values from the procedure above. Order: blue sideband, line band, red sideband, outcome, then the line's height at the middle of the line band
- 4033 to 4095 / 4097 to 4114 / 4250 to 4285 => 4.6 angstroms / 41.8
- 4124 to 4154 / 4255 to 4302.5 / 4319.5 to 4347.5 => -4.4 angstroms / 38.3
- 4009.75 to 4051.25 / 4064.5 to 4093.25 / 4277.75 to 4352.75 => 1.8 angstroms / 42.6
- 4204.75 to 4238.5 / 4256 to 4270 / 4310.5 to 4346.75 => -1.3 angstroms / 40.9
